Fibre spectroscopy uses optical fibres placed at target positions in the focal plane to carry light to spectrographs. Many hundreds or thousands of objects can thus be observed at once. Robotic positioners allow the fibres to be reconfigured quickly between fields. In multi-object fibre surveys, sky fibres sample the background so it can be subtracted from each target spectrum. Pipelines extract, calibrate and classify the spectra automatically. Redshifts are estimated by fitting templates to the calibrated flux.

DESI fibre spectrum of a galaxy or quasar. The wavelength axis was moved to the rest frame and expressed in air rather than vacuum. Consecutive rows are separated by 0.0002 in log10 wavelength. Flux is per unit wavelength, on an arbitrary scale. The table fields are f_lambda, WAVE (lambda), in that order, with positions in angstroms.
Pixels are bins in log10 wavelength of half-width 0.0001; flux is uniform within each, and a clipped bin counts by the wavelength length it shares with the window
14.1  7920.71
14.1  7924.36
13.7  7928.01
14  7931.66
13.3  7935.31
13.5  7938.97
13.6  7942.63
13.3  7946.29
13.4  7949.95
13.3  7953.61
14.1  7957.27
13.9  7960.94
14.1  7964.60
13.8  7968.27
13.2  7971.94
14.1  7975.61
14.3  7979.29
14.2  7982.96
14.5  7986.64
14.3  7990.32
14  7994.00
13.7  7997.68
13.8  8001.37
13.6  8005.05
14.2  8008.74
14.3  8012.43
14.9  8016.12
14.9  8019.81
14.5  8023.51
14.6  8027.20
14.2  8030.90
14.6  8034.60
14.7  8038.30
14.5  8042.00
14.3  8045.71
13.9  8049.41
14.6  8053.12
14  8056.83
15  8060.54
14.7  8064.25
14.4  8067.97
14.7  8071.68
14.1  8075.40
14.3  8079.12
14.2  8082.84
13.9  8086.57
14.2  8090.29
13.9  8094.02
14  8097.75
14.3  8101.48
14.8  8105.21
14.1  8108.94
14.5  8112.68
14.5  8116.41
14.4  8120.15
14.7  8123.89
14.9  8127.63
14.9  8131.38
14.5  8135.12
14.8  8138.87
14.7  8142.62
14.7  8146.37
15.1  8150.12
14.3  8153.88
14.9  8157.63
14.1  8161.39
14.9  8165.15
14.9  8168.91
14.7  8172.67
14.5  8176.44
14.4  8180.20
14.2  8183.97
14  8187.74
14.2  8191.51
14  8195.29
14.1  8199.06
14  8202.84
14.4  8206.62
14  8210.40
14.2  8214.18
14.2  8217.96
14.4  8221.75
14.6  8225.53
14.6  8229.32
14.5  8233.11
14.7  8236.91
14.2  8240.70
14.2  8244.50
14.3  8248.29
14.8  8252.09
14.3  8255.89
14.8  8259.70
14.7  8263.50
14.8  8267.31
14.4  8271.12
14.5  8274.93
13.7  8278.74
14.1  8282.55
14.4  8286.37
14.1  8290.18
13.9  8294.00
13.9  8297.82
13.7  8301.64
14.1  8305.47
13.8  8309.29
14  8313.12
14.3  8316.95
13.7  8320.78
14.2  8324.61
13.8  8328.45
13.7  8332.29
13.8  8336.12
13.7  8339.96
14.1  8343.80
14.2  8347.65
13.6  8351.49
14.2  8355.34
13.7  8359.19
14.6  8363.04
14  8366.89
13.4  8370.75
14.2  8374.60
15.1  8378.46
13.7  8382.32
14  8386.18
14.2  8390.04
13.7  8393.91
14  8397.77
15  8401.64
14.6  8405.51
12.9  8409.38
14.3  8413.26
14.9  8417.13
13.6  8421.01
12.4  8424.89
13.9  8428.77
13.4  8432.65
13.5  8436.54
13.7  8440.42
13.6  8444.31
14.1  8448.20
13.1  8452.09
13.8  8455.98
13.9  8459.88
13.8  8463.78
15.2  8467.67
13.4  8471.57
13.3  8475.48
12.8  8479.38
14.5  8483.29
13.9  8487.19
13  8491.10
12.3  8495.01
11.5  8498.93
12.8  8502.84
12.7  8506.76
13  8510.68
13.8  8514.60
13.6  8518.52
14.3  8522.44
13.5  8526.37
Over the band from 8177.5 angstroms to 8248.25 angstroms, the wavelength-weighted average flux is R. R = 14.3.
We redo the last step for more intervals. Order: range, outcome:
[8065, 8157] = 14.5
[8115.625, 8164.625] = 14.7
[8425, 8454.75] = 13.5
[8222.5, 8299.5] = 14.4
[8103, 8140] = 14.6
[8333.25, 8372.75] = 13.9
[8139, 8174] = 14.7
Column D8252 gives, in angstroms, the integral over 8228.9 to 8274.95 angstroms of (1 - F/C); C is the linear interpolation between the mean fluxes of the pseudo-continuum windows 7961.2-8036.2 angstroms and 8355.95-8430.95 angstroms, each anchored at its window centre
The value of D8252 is -1.5 angstroms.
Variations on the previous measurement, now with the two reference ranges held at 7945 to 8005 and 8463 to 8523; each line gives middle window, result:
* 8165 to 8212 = -2.3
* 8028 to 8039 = -0.5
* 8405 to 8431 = -0.6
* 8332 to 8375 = -1.4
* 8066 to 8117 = -1.9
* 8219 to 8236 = -1.1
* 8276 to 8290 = -0.6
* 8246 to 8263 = -1.2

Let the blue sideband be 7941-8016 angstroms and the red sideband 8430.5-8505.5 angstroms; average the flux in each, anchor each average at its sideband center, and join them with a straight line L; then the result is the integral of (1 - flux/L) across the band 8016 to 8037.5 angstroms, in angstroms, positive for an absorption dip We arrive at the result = -1.1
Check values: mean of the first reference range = 13.9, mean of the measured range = 14.6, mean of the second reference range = 13.4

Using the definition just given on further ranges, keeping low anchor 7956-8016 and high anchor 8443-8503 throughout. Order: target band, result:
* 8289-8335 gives -0.95 angstroms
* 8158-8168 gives -0.56 angstroms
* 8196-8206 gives -0.23 angstroms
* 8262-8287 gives -1.23 angstroms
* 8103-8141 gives -2.02 angstroms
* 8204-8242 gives -1.73 angstroms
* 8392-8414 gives -0.87 angstroms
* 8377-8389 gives -0.59 angstroms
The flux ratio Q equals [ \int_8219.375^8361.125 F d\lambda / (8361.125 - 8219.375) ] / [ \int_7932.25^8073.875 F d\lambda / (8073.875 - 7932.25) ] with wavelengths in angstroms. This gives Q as 1.0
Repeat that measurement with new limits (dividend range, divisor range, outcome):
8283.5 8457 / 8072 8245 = 0.97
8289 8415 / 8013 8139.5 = 0.97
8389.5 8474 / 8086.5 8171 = 0.95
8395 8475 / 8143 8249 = 0.96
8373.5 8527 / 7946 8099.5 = 0.96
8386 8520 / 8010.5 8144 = 0.94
